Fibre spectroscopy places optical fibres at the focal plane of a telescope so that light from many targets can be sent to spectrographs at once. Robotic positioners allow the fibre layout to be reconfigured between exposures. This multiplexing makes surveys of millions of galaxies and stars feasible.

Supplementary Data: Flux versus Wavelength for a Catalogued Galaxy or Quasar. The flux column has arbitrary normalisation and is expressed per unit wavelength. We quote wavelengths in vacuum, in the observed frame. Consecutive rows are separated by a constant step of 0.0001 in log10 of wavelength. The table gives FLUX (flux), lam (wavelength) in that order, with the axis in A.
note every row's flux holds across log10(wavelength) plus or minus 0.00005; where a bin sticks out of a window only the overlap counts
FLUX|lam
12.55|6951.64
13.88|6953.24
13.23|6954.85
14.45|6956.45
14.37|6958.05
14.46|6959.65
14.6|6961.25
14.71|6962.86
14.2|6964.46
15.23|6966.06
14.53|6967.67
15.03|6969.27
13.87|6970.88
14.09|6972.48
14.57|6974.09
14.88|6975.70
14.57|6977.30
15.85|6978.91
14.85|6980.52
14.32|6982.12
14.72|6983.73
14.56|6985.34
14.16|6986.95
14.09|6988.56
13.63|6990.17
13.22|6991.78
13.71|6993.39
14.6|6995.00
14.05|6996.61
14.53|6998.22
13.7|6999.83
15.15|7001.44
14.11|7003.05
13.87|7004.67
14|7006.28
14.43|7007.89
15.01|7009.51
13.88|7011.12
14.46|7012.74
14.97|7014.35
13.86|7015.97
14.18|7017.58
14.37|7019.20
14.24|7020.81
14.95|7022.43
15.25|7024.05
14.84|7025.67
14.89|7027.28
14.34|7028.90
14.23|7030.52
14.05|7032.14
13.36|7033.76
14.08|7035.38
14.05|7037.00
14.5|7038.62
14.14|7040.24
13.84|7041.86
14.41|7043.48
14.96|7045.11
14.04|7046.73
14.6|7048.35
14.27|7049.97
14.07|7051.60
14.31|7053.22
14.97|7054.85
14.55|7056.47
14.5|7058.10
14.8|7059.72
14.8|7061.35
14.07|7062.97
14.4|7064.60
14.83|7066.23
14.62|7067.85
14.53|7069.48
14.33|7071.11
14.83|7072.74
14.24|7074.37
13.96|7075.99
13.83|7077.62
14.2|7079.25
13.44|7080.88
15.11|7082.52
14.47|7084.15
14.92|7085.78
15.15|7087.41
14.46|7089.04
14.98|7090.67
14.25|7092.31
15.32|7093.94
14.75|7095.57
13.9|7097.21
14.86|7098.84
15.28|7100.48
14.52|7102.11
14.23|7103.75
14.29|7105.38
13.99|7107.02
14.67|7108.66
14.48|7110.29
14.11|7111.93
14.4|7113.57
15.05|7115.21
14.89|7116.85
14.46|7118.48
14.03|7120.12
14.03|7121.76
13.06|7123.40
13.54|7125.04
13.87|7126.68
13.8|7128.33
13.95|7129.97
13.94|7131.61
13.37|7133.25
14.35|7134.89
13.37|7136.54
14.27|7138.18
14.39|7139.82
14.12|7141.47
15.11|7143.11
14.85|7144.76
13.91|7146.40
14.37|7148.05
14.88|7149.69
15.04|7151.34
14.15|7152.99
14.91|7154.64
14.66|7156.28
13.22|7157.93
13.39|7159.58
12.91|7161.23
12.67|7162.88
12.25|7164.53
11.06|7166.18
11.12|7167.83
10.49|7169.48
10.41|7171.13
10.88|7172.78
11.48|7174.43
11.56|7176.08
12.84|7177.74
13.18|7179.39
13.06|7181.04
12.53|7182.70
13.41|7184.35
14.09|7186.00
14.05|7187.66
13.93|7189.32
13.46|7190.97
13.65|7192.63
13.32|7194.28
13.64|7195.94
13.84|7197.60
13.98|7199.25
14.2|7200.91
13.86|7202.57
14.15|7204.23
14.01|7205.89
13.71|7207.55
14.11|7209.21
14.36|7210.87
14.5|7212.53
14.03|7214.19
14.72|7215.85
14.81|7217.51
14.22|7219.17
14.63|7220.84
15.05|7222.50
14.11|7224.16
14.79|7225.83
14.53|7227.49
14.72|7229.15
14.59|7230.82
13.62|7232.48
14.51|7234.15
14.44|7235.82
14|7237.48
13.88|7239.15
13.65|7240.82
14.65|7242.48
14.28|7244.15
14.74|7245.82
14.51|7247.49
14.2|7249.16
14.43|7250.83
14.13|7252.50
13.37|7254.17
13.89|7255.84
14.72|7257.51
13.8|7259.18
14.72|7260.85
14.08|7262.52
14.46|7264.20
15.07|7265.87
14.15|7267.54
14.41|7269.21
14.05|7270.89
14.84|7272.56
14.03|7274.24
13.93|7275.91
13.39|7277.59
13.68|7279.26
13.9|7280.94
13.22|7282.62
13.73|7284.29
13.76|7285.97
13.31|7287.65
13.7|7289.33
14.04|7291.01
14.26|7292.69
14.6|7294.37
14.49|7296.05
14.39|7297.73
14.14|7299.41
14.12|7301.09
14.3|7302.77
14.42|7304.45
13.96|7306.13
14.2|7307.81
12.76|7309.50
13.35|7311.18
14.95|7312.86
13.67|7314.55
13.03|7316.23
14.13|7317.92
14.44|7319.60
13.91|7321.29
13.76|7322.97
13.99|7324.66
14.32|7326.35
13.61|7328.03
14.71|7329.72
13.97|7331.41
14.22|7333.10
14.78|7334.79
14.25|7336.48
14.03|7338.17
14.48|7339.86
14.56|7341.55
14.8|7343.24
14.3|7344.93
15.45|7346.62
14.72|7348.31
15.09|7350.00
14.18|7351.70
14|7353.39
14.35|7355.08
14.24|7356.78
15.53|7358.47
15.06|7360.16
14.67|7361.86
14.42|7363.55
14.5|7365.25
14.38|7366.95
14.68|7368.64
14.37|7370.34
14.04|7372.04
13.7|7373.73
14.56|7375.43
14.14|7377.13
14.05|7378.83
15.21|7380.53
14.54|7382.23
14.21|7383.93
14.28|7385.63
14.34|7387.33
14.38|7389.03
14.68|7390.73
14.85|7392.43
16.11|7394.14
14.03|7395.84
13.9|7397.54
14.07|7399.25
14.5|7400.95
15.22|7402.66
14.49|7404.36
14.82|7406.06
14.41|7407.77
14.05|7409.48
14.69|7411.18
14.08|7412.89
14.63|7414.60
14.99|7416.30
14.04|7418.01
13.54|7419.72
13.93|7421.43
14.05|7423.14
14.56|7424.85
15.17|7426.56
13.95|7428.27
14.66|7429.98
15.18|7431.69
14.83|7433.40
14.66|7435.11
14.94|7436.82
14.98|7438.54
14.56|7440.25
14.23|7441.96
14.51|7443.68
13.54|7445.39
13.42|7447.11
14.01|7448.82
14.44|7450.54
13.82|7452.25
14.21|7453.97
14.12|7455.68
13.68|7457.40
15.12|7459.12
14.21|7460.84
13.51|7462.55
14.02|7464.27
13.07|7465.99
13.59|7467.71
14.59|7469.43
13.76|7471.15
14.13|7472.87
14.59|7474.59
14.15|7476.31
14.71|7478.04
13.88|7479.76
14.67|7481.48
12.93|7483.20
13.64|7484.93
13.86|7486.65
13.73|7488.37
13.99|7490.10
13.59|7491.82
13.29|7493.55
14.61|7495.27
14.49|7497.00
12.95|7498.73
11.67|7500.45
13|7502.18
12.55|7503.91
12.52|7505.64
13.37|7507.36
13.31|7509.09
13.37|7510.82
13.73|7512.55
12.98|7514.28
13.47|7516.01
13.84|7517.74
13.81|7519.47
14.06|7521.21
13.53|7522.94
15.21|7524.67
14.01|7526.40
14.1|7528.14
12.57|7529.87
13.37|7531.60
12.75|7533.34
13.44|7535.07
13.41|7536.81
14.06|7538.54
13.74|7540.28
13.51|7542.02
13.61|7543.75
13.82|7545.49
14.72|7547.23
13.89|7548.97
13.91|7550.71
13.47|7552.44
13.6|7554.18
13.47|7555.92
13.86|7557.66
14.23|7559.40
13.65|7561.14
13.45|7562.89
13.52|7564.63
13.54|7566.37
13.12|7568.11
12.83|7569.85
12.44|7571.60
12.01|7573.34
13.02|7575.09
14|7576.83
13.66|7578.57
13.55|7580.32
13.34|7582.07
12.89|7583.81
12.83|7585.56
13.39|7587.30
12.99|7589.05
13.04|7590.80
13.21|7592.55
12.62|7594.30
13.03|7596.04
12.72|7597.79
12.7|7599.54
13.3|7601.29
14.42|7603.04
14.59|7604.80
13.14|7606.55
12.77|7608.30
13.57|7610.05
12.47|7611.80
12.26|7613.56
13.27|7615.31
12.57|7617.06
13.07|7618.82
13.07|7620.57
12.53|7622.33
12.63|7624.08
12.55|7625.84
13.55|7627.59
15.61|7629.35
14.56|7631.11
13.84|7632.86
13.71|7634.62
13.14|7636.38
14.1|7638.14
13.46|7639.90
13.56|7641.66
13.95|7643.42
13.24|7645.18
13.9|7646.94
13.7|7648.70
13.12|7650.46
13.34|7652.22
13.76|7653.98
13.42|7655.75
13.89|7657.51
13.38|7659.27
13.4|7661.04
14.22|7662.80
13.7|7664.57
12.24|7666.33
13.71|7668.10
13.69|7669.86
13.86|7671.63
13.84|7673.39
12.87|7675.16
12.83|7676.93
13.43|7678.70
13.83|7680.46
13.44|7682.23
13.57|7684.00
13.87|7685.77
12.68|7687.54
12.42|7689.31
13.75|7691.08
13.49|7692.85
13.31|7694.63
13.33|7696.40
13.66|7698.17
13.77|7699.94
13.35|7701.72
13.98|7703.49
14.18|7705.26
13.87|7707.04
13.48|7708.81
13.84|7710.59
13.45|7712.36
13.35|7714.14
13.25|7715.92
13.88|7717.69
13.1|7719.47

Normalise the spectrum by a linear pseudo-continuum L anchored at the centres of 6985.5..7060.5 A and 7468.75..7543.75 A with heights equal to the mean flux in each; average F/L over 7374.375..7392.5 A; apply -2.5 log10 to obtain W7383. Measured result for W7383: -0.05 mag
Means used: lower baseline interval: 14.3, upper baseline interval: 13.6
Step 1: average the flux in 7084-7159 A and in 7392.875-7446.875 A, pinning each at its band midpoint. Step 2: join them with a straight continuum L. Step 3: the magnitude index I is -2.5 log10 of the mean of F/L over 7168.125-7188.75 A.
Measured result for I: 0.17 mag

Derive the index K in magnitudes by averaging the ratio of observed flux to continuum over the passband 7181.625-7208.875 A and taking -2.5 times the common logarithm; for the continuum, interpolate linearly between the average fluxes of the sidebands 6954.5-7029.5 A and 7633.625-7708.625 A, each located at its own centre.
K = 0.033 mag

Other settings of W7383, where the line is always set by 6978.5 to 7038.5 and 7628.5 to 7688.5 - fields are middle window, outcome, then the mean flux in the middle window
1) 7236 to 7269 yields -0.02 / 14.3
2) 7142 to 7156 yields -0.04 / 14.6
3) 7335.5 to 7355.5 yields -0.04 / 14.5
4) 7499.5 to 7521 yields 0.05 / 13.2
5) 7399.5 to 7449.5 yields -0.04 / 14.4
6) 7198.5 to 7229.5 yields -0.02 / 14.3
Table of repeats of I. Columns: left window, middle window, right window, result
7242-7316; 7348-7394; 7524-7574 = -0.05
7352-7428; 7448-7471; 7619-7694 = 0.01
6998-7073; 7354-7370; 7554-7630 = -0.07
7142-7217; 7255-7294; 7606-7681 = -0.05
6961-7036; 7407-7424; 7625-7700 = -0.03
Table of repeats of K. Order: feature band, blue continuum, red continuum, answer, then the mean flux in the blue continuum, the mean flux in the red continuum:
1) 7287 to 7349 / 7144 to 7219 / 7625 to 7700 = -0.06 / 13.4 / 13.5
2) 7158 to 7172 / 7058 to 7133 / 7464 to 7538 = 0.20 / 14.4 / 13.6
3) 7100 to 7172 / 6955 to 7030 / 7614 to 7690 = 0.03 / 14.4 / 13.5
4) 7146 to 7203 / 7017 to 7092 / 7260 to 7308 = 0.09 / 14.4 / 14.1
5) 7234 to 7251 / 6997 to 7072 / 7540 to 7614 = -0.02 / 14.4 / 13.3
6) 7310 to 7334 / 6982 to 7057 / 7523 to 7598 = -0.01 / 14.3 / 13.4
